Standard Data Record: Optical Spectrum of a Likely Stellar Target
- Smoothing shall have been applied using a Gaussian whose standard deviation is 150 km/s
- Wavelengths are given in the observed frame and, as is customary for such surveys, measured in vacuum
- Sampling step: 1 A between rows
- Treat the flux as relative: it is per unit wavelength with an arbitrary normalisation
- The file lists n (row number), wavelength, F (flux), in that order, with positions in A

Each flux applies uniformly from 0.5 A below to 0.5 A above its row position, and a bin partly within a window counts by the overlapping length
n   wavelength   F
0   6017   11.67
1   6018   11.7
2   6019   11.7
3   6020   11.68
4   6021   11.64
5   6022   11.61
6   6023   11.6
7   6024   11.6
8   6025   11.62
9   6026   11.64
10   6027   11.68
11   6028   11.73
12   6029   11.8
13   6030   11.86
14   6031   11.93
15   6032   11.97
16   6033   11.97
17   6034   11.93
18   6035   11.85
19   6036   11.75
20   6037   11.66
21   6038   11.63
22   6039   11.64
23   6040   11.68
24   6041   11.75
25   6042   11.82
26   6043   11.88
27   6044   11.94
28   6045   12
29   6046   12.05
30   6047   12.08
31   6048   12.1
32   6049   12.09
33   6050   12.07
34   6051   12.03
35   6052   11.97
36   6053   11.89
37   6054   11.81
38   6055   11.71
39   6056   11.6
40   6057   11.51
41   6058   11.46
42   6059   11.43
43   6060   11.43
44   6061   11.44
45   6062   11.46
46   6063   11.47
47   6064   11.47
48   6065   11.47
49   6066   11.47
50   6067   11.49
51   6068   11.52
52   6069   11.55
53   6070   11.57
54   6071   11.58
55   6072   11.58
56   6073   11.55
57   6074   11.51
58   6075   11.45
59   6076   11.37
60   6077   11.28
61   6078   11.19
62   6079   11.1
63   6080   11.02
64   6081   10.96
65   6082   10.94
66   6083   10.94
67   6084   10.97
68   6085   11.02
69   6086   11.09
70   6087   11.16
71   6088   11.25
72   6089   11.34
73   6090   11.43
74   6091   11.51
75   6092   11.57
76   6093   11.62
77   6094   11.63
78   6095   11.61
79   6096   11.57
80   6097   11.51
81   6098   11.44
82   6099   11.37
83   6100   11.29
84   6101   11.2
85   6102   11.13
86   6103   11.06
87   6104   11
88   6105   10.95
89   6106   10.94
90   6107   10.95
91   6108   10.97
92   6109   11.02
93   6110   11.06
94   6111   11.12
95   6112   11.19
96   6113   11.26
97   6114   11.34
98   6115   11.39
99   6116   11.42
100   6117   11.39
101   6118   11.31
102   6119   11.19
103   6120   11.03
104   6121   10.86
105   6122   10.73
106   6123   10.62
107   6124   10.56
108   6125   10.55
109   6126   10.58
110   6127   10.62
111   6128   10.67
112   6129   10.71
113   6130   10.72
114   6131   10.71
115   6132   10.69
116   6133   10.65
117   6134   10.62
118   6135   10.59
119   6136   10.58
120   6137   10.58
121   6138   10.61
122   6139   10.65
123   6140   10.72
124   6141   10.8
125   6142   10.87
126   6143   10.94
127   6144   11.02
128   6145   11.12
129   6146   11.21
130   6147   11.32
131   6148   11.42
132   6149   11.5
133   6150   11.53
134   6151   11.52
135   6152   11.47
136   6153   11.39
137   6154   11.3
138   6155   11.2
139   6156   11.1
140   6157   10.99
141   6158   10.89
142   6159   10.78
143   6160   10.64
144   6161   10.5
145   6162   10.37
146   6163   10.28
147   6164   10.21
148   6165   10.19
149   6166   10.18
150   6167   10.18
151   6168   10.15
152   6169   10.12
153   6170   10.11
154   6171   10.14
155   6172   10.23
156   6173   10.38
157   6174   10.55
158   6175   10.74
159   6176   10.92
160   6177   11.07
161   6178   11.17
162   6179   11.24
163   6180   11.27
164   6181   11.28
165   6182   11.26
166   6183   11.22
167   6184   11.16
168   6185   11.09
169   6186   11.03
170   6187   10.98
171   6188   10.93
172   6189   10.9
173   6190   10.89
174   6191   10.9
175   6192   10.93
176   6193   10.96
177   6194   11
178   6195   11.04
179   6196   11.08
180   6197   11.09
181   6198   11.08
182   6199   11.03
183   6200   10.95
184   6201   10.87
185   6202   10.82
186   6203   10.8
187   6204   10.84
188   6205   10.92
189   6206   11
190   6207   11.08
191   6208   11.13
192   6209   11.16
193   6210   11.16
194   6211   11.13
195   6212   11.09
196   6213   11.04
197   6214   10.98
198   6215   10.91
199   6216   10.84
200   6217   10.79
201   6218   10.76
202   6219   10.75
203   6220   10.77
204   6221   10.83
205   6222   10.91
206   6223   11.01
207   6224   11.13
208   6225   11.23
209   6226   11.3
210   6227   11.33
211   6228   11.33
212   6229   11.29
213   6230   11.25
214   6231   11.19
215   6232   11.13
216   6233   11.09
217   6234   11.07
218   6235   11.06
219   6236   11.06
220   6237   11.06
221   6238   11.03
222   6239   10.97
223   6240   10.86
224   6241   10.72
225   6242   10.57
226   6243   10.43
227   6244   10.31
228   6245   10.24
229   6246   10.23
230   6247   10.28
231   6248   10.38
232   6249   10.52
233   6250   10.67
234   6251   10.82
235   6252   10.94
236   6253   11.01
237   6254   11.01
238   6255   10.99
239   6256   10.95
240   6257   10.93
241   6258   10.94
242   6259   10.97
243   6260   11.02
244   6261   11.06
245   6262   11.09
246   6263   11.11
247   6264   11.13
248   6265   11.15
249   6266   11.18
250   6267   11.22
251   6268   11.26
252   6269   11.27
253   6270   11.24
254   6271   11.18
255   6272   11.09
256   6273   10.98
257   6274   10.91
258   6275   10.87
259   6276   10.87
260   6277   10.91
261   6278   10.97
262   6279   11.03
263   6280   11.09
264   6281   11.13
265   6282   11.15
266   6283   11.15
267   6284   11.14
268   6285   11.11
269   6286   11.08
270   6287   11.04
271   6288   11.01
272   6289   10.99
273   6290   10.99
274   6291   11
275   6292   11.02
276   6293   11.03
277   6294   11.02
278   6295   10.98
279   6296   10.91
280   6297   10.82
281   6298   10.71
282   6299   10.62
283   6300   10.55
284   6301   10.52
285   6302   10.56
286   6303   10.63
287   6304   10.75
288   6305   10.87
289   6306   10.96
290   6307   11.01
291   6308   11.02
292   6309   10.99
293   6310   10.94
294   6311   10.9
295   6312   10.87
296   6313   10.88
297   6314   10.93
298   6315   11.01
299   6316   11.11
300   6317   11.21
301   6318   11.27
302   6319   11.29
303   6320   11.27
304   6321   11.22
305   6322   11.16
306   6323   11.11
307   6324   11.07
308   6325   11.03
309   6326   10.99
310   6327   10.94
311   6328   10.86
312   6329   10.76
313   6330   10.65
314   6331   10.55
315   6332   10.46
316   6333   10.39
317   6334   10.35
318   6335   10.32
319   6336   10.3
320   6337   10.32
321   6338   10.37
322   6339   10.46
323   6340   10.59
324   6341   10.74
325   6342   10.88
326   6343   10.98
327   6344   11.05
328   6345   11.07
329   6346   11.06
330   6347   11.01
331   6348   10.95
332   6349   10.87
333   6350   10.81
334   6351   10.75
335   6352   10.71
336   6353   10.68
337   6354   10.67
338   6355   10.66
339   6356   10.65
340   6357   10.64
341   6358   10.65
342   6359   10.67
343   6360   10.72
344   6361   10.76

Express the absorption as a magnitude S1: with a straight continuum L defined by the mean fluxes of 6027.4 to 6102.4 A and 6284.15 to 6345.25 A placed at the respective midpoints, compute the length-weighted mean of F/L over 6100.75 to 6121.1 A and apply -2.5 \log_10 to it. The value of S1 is 0.03 mag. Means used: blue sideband 11.6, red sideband 10.9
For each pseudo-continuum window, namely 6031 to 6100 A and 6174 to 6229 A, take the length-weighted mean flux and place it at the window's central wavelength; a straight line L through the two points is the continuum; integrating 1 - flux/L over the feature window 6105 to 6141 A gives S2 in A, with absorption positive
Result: 1.5 A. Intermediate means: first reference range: 11.6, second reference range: 11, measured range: 10.9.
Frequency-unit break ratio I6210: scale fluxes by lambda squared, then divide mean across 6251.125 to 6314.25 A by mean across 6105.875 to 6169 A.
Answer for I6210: 1.1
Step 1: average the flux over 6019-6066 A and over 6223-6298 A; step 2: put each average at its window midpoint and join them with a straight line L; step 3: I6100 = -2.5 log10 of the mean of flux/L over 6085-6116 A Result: 0.03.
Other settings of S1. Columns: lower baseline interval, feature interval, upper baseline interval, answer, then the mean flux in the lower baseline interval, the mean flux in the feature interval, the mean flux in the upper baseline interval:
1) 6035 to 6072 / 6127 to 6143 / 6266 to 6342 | 0.07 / 11.7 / 10.7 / 10.9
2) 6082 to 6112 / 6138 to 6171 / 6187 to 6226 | 0.03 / 11.2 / 10.8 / 11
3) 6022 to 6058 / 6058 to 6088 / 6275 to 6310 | 0.04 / 11.8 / 11.3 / 10.9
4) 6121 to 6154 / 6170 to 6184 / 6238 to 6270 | 0.00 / 10.9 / 10.9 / 10.9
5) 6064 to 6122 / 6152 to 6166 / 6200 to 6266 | 0.03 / 11.3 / 10.8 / 10.9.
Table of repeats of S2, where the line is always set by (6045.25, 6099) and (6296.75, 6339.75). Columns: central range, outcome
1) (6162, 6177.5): 1.2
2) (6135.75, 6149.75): 0.4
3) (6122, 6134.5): 0.8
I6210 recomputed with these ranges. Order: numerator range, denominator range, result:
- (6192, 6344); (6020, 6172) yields 1.03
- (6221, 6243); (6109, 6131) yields 1.05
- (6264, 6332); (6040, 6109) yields 1.03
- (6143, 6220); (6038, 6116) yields 0.99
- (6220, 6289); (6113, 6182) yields 1.05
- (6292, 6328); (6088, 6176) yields 1.06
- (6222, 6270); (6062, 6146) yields 1.03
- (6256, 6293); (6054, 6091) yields 1.04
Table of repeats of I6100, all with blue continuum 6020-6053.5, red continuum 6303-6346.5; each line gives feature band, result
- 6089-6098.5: 0.010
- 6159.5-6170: 0.113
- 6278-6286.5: -0.010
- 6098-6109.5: 0.049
